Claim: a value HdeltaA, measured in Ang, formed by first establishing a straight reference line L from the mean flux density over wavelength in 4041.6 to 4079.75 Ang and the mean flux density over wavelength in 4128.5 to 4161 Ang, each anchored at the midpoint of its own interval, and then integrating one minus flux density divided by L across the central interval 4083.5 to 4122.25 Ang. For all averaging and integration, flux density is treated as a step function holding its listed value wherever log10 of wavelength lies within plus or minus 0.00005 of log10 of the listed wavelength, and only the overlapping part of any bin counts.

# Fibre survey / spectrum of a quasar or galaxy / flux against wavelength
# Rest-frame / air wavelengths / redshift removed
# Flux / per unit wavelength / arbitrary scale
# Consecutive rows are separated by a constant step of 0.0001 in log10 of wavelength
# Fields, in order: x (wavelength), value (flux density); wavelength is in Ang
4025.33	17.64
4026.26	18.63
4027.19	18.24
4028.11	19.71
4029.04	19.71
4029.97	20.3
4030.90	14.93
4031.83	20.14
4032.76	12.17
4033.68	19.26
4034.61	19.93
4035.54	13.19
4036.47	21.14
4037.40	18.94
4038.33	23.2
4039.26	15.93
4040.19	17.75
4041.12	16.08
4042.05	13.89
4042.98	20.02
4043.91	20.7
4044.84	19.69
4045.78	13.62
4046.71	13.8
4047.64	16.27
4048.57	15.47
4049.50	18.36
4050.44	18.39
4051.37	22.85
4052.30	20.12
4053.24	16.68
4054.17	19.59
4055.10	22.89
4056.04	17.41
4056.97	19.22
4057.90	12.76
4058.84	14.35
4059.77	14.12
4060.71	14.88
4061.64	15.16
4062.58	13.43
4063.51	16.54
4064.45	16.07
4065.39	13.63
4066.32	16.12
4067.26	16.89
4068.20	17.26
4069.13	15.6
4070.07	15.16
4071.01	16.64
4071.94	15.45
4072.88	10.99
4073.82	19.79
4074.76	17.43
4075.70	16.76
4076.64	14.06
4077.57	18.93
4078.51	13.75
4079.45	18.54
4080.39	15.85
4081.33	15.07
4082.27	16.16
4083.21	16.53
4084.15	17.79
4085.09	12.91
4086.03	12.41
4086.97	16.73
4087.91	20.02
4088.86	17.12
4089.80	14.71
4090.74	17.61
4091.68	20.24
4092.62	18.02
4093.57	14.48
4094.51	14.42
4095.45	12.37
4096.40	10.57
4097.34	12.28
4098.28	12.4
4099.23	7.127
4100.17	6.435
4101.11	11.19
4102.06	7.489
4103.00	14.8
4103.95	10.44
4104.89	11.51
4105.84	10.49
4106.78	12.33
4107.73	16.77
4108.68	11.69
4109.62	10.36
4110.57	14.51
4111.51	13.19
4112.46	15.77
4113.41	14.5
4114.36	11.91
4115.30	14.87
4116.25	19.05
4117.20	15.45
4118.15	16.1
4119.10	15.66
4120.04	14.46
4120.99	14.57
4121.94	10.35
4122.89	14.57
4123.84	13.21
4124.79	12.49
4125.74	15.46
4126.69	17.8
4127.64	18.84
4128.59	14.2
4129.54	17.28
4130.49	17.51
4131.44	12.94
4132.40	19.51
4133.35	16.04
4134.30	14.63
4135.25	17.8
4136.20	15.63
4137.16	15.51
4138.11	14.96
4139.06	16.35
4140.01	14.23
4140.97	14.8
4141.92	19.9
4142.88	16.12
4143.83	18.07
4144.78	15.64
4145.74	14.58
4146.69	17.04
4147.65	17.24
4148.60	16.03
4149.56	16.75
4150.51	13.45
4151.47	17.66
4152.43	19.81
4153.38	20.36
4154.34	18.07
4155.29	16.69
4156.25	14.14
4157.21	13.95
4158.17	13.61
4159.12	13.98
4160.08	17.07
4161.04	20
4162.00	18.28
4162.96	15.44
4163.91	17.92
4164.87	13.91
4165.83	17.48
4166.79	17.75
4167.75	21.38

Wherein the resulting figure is 6.28 Ang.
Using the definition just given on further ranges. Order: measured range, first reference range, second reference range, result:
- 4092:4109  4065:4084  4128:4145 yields 4.3 Ang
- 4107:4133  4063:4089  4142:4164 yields 2.4 Ang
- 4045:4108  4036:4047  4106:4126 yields 3.4 Ang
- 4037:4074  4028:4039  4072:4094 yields 1.4 Ang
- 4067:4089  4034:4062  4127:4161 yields 1.3 Ang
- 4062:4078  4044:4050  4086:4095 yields 0.7 Ang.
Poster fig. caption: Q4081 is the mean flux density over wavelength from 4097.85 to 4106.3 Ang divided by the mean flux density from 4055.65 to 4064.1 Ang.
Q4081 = 0.67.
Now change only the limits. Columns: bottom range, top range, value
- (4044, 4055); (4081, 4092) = 0.91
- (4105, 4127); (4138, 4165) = 1.17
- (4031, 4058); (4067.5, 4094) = 0.91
